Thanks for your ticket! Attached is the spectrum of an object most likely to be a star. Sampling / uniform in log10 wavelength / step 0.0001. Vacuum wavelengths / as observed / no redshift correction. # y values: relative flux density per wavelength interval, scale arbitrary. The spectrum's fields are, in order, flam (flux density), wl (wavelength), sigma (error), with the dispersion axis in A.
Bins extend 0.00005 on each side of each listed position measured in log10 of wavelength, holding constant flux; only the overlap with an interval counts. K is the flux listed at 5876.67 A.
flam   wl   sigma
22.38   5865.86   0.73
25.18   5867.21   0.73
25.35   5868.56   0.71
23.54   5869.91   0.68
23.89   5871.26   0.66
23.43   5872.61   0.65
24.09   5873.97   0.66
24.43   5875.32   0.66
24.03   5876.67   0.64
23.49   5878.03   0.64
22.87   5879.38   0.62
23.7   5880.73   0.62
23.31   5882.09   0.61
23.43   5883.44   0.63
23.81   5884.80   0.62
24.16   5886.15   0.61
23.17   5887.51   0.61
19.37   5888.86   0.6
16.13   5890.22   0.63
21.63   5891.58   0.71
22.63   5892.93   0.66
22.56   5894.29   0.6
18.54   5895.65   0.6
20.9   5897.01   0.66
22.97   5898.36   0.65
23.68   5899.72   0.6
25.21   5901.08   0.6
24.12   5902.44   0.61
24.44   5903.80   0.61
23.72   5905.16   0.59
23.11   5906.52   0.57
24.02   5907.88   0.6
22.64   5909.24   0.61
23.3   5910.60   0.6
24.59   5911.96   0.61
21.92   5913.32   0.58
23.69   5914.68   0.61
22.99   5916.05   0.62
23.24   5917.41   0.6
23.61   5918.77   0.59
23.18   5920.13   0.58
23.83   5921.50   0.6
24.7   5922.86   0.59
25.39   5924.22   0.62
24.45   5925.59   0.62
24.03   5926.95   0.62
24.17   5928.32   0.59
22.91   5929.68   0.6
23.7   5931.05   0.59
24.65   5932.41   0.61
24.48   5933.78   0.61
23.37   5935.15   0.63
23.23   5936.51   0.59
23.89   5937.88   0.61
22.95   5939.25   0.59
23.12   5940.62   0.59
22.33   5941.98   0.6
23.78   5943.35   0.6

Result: 24.03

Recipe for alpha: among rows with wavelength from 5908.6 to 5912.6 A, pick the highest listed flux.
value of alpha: 24.59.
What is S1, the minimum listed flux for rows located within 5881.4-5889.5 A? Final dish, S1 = 19.37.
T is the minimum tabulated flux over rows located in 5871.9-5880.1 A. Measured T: 22.87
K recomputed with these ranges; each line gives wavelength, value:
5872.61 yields 23.43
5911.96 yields 24.59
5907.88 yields 24.02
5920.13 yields 23.18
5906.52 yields 23.11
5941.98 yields 22.33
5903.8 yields 24.44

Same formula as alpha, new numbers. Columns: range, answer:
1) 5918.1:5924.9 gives 25.39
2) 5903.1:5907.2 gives 24.44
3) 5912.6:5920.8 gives 23.69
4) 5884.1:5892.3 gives 24.16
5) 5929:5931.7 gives 23.7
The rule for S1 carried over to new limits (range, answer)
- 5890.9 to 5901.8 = 18.54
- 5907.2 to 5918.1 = 21.92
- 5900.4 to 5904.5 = 24.12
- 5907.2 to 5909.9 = 22.64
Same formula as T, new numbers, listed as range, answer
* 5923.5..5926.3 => 24.45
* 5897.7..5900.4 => 22.97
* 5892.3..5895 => 22.56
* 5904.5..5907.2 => 23.11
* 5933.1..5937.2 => 23.23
